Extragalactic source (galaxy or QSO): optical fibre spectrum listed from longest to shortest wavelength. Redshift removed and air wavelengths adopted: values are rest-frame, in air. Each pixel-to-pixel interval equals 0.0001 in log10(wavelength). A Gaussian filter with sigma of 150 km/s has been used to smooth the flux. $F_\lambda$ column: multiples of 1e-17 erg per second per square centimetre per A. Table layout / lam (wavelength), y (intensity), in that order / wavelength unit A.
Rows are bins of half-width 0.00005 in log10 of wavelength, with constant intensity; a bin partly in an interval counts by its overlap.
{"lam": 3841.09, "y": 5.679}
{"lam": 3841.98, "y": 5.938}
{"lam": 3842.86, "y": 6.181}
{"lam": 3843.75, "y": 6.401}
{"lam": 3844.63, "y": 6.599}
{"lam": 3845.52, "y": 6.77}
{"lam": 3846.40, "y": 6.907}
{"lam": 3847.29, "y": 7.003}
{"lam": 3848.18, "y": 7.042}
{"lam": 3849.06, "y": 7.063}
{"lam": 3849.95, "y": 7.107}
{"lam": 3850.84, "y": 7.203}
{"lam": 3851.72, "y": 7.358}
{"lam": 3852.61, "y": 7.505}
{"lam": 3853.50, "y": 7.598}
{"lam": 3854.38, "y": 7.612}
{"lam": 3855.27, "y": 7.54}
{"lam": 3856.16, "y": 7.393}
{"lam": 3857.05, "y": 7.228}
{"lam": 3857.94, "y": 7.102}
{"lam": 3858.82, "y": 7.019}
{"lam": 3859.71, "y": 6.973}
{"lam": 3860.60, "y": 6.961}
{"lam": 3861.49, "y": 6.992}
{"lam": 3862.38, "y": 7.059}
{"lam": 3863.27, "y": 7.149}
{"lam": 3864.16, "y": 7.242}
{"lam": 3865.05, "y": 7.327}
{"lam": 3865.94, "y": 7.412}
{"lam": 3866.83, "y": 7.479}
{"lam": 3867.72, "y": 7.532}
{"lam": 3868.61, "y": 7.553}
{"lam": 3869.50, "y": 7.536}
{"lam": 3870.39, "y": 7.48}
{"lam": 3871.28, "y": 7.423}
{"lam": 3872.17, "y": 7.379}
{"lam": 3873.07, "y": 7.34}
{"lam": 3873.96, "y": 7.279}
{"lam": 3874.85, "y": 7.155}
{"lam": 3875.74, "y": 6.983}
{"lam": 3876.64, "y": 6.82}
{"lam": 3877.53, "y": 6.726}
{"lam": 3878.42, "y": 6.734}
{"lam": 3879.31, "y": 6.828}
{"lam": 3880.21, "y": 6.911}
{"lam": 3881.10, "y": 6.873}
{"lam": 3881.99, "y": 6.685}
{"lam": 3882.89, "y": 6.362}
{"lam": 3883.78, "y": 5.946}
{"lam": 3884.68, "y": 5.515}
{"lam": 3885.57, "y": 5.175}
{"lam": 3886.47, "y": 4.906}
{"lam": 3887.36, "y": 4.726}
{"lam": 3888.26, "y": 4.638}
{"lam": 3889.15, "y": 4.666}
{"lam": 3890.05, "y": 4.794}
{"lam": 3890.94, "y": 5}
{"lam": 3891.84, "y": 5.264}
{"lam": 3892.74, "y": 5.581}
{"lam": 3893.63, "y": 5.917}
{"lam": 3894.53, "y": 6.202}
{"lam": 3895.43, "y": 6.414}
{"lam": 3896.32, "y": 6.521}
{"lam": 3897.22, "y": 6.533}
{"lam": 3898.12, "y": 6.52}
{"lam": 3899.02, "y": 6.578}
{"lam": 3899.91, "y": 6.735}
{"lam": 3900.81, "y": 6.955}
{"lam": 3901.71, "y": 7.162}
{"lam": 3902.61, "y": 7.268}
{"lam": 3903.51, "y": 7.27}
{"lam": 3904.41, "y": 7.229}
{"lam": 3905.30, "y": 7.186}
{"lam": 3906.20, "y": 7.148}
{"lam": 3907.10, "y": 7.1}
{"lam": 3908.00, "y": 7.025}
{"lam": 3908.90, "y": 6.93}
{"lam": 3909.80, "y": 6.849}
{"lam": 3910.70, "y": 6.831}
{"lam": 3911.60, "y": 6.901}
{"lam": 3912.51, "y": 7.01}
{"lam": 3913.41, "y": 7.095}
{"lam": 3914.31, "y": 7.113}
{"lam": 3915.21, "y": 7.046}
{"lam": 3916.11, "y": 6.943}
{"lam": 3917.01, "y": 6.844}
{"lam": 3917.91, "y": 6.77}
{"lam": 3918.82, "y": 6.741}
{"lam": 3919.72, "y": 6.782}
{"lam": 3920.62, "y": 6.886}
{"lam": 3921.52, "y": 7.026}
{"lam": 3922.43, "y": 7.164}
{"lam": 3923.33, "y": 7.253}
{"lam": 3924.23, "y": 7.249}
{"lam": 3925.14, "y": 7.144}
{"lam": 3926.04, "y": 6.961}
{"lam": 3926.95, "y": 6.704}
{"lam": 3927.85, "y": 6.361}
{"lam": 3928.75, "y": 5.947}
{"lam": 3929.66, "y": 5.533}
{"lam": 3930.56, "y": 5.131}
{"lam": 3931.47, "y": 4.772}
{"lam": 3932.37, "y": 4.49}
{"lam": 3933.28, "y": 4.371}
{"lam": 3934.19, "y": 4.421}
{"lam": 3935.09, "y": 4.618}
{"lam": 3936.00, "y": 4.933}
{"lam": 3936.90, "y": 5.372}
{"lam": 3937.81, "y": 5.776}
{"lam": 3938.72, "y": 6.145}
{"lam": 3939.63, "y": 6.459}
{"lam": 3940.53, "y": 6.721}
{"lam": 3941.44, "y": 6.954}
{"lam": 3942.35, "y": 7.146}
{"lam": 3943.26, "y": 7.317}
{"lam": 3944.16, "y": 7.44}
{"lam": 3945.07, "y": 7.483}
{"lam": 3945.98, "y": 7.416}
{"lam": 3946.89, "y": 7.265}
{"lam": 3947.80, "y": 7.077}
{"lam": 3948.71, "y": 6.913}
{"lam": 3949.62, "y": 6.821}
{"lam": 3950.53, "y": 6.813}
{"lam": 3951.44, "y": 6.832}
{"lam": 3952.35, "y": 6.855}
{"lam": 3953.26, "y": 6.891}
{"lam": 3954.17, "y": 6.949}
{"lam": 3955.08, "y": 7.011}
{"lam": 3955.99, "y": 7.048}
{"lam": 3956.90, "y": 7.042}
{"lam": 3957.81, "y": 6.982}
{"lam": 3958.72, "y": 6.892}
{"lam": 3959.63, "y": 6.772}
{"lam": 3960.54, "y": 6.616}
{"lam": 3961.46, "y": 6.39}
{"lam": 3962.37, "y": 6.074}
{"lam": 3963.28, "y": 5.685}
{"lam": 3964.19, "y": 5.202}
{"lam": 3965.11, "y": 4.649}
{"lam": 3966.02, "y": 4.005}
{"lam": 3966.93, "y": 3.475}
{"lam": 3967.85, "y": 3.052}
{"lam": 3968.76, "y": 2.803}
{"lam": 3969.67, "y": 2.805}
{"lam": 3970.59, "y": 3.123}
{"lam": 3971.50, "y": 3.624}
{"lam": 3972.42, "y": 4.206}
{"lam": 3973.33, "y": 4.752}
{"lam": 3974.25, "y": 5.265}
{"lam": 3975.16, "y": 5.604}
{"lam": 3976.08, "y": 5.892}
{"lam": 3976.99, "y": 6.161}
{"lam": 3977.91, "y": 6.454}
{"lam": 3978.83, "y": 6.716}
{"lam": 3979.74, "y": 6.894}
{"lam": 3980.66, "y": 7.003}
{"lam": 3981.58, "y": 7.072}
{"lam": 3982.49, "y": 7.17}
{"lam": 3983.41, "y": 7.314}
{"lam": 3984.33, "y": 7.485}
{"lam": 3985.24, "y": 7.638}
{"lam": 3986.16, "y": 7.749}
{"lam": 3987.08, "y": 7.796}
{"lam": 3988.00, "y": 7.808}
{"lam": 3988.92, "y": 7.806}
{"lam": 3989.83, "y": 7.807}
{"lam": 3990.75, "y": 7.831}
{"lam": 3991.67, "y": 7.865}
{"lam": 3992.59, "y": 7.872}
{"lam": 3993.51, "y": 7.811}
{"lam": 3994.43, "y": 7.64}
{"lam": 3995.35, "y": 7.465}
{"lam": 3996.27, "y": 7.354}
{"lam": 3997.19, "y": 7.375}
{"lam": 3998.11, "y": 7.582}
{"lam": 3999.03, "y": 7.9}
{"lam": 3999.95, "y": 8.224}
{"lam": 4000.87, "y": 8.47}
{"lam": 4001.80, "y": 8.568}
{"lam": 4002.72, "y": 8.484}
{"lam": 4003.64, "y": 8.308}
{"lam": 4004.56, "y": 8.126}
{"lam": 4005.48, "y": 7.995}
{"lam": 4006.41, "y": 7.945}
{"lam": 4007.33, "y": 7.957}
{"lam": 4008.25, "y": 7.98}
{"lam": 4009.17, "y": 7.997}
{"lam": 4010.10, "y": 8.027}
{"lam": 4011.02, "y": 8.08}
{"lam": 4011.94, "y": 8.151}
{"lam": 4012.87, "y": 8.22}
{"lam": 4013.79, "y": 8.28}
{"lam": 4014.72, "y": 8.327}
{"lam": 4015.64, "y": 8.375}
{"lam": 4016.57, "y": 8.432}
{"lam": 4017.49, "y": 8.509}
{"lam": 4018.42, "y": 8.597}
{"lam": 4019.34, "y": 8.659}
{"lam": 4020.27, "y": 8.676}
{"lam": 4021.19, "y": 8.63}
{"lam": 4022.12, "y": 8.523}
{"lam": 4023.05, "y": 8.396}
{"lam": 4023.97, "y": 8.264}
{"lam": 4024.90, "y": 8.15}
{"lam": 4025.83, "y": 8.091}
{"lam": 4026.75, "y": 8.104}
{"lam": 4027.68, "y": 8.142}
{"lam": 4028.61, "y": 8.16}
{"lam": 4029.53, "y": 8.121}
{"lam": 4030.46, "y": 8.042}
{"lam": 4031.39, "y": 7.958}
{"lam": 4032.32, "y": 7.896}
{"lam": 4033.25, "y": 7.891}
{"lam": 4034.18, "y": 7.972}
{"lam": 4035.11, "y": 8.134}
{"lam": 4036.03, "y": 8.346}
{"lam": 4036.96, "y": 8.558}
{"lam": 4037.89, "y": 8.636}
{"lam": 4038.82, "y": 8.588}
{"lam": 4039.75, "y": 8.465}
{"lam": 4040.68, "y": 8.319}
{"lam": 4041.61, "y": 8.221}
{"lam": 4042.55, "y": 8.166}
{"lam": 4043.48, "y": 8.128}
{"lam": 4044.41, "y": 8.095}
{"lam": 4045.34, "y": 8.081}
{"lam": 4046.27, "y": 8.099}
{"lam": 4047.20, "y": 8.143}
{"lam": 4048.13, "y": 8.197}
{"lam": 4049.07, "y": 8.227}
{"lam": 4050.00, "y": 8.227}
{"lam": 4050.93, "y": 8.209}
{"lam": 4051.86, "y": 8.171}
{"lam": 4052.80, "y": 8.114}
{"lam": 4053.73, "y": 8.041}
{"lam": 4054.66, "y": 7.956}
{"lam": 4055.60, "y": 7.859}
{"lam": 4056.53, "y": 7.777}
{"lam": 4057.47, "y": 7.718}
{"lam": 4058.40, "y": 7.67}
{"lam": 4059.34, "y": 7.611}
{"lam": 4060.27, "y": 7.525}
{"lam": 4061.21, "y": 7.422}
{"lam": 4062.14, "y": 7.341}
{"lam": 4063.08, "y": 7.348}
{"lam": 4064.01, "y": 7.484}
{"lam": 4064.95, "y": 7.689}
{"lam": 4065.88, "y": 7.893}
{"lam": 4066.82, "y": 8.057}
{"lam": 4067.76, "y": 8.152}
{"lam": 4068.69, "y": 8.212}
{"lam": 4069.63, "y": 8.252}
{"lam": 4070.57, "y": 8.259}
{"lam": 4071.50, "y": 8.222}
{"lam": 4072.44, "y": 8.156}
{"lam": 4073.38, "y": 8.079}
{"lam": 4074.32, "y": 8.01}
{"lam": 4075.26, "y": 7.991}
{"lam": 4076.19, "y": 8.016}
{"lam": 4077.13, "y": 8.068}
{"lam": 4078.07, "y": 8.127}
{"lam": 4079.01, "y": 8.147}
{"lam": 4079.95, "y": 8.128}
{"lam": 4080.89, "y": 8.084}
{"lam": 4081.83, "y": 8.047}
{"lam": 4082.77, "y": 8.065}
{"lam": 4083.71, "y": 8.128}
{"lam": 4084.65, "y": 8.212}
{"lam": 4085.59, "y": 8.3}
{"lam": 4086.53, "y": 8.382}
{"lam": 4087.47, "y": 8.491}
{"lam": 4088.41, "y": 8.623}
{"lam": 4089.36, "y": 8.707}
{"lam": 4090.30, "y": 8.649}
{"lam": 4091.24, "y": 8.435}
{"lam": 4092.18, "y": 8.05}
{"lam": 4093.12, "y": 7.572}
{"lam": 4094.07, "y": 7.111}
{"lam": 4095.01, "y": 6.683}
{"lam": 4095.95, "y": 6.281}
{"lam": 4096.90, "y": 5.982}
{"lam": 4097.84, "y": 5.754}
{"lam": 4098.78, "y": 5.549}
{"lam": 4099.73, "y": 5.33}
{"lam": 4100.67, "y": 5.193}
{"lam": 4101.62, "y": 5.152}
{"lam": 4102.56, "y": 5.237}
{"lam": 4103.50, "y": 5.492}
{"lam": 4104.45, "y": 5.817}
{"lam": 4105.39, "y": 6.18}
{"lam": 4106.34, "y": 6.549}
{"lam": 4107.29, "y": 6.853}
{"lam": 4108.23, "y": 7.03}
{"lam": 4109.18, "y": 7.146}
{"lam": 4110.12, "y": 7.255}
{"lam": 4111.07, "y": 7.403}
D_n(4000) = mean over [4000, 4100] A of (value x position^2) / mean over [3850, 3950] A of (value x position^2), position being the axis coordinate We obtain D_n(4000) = 1.3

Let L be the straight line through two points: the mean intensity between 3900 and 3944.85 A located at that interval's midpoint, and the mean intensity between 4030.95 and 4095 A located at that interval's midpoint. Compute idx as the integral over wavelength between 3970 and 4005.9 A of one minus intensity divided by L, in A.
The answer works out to 1.0 A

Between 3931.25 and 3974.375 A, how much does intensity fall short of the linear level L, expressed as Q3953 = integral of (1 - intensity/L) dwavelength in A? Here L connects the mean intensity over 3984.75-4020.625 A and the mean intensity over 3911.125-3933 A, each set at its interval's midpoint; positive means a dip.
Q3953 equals 7.9 A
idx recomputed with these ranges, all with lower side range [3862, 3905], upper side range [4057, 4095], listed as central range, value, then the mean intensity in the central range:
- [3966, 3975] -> 4.3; 3.76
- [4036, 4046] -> -0.8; 8.32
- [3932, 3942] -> 2.1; 5.5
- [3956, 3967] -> 1.8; 5.95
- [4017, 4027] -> -1.1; 8.43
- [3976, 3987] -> 0.4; 7.03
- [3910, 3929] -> -0.2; 6.9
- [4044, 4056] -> -0.5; 8.11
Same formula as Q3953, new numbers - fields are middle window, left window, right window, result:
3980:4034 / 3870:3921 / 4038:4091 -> -3.1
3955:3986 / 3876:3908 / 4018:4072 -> 6.3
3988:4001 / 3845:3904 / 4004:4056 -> 0.2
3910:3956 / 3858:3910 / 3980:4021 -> 4.1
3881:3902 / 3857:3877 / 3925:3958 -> 3.2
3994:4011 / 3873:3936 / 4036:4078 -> -1.2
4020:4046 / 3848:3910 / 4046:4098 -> -1.9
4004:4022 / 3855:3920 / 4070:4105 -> -2.8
